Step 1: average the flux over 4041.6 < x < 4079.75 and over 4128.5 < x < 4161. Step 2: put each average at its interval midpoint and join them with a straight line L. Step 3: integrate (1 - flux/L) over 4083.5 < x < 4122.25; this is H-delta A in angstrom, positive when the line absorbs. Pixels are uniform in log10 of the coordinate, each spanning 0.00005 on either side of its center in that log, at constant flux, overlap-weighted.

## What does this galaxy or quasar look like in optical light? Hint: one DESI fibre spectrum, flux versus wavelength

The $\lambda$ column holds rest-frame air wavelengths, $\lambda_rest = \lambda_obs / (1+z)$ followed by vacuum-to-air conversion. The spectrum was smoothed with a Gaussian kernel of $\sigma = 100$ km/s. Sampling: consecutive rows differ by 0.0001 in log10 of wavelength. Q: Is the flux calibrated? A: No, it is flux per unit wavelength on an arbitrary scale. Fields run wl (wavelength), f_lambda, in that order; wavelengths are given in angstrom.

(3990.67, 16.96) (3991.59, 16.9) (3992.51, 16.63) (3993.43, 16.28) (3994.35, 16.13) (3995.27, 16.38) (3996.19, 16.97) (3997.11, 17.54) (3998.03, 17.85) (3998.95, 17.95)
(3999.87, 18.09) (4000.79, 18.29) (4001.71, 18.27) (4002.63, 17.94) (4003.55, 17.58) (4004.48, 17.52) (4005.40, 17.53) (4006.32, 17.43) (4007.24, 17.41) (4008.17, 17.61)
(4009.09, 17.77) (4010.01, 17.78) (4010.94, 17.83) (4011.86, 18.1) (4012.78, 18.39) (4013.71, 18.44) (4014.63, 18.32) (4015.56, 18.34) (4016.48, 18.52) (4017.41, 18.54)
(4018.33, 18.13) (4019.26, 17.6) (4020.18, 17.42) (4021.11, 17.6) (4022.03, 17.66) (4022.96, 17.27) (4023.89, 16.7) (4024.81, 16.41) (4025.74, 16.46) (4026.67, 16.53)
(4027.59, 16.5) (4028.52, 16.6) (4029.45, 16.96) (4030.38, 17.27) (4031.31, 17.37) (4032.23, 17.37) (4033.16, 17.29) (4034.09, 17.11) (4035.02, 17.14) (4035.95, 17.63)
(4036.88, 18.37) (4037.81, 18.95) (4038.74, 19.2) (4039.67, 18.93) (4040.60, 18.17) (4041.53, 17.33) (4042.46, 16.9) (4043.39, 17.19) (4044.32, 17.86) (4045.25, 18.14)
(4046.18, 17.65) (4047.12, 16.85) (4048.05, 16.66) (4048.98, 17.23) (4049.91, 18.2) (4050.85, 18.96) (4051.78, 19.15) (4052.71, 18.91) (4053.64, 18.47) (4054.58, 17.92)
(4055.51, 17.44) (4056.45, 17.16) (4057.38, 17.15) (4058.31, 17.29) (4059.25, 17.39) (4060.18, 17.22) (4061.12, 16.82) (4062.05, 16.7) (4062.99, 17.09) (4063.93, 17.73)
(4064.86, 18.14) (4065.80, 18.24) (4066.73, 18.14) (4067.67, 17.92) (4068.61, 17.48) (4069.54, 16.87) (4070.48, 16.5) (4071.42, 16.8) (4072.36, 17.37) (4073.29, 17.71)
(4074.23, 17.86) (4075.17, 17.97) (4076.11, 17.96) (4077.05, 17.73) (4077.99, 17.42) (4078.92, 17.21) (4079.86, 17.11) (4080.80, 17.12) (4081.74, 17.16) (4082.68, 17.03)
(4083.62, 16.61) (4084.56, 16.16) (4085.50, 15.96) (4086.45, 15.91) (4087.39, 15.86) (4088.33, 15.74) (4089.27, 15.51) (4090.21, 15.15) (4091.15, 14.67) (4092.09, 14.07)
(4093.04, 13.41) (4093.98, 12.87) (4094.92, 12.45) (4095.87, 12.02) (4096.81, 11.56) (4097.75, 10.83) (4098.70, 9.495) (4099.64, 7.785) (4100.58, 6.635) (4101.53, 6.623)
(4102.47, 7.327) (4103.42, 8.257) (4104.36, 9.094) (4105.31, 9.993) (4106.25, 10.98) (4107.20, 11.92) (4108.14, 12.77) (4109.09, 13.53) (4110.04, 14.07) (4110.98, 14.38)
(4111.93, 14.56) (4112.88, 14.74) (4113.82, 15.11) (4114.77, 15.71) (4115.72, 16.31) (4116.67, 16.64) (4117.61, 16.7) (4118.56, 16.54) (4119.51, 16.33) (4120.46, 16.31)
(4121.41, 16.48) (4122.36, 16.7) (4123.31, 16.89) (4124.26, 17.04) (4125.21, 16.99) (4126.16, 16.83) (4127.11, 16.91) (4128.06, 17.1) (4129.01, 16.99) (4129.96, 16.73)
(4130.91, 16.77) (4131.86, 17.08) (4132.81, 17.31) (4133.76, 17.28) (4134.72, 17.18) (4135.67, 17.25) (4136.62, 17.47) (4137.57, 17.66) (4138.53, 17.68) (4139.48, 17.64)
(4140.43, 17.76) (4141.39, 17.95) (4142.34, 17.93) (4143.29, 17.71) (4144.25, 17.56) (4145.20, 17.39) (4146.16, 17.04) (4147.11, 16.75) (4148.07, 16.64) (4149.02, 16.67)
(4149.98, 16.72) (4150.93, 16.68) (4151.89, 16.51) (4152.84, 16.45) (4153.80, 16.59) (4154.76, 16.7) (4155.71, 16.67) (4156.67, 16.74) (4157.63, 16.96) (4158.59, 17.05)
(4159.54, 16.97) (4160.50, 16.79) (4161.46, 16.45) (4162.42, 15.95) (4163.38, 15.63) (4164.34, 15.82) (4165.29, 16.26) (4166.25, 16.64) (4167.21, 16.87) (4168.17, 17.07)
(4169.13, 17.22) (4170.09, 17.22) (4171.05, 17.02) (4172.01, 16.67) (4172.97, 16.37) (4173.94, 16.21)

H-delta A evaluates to 8.9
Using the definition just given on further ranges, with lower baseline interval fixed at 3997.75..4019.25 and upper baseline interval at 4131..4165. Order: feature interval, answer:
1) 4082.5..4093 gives 1.11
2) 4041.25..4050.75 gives 0.13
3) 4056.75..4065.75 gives 0.14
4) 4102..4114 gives 3.67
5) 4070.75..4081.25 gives 0.02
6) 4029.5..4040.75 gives -0.05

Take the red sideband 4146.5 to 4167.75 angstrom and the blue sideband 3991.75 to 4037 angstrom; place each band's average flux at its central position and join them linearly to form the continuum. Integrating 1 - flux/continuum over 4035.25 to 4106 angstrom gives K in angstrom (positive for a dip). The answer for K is 5.1 angstrom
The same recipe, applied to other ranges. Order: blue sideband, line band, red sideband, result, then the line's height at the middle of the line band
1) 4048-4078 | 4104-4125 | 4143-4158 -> 2.97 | 17.2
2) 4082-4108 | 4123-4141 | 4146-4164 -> -2.64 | 15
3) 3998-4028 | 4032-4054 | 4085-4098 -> -2.17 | 16.3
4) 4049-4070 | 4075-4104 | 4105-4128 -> 4.67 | 16.4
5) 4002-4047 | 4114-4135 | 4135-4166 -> 0.42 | 17.1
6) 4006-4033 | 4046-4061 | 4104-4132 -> -0.86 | 16.8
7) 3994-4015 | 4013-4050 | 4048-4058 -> 0.61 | 17.9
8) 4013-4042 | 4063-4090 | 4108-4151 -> 0.07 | 17.1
